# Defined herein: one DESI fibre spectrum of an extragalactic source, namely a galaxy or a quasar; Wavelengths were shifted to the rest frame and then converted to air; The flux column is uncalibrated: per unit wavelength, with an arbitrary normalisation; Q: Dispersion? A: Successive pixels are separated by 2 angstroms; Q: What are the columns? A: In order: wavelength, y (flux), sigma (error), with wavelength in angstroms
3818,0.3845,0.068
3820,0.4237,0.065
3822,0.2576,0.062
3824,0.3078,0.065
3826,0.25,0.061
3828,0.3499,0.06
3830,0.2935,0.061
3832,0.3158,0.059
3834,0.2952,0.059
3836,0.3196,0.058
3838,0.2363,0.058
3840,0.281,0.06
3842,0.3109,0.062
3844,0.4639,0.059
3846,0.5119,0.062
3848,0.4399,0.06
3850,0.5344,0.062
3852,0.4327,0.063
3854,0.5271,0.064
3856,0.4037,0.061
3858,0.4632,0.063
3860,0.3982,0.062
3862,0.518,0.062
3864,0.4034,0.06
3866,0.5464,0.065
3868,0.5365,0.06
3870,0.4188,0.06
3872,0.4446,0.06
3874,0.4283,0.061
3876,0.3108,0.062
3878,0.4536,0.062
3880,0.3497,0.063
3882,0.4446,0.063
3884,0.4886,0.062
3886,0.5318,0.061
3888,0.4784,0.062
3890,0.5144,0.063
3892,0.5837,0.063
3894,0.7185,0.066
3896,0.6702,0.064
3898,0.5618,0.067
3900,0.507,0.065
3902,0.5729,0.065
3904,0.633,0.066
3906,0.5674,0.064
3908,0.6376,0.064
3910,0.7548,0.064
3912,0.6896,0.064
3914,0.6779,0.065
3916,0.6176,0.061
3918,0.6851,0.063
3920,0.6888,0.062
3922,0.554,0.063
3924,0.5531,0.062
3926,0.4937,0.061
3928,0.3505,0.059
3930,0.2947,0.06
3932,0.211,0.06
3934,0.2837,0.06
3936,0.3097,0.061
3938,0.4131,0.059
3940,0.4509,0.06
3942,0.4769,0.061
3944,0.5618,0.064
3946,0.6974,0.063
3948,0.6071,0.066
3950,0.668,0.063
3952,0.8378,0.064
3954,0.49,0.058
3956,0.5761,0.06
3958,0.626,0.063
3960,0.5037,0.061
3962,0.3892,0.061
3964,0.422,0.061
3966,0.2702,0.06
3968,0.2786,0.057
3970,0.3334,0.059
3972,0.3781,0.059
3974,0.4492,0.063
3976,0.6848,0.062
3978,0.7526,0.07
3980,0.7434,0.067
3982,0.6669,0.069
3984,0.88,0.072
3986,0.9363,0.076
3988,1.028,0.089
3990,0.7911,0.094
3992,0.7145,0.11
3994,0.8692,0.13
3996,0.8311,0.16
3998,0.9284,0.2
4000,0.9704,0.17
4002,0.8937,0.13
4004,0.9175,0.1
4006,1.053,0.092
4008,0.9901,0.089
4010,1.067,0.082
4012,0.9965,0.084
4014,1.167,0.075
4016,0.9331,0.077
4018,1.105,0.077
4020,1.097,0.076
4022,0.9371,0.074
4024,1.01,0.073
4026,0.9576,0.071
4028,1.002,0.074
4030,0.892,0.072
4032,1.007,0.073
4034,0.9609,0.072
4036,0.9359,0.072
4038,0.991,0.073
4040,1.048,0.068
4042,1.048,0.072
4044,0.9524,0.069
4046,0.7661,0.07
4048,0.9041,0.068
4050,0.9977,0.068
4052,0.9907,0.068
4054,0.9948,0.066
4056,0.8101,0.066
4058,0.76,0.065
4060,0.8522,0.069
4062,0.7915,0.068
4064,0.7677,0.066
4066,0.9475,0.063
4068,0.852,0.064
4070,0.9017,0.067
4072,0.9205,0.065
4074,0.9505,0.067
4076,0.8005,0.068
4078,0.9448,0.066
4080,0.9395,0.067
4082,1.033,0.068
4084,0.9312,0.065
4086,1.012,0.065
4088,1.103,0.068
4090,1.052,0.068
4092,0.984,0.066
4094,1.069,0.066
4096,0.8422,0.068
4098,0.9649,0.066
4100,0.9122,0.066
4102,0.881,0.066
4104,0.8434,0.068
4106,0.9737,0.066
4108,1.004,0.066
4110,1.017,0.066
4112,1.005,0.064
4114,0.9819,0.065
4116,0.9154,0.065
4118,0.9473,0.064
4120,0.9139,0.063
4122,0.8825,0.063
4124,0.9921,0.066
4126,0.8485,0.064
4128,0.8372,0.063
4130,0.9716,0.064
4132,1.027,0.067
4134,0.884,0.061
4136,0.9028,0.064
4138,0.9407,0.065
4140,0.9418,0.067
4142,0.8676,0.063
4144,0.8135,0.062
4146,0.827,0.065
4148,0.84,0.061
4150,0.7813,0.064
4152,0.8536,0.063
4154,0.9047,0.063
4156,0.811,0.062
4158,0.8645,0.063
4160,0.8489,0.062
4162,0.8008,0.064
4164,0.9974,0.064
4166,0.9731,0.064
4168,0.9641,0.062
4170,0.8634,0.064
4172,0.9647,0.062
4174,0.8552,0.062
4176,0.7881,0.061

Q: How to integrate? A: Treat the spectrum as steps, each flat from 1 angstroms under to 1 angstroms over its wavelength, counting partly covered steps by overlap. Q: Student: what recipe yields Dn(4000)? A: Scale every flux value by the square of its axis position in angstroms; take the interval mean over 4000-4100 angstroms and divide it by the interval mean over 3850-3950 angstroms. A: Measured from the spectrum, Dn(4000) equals 2.02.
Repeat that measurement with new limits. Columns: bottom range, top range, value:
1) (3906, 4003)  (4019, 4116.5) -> 1.66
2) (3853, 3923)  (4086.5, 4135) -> 1.98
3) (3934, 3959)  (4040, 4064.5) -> 1.72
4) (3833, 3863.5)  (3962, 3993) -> 1.61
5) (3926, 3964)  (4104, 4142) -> 2.11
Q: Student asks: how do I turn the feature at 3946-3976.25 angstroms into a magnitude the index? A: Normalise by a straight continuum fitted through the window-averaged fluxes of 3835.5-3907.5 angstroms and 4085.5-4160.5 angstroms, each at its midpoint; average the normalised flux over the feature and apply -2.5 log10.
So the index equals 0.25 mag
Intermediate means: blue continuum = 0.475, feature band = 0.503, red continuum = 0.923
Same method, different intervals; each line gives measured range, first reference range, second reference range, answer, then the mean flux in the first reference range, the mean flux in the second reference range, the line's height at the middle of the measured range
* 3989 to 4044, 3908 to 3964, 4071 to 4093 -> -0.241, 0.535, 0.97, 0.775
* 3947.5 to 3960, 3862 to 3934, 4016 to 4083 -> 0.081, 0.521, 0.935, 0.674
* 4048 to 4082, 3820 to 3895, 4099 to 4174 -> -0.144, 0.421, 0.907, 0.783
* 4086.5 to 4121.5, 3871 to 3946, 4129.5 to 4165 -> -0.185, 0.515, 0.881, 0.815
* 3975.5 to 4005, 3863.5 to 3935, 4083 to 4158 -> -0.222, 0.519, 0.926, 0.686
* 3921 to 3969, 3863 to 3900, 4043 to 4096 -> 0.329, 0.494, 0.923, 0.639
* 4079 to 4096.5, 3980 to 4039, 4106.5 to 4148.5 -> -0.078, 0.946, 0.924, 0.931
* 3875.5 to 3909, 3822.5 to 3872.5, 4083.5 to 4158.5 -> -0.102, 0.398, 0.925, 0.484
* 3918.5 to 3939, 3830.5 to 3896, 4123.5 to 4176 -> 0.273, 0.443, 0.888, 0.545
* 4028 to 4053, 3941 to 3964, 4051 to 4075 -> -0.175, 0.578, 0.878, 0.817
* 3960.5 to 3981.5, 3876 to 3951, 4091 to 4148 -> 0.330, 0.531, 0.927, 0.641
